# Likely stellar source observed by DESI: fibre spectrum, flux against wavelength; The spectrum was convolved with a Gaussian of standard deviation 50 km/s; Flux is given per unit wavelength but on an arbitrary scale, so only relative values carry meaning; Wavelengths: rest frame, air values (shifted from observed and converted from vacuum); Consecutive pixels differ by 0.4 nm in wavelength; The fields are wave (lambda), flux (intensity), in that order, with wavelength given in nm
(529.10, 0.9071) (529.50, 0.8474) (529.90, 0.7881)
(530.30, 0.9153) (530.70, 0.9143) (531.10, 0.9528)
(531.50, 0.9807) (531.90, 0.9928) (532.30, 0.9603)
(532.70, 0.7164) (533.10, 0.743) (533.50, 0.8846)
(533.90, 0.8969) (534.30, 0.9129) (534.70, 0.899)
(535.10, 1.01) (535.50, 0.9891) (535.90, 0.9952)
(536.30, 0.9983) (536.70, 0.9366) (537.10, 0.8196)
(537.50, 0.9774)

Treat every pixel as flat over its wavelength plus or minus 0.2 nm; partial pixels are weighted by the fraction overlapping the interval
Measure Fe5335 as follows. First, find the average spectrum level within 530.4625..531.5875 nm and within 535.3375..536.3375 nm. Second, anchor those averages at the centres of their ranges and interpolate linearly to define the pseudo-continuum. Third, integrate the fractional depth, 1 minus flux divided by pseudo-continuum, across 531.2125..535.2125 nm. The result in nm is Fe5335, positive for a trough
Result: 0.28 nm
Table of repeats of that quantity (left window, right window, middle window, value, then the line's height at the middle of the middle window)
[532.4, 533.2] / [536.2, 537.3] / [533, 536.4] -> -0.395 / 0.831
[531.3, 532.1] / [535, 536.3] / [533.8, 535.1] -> 0.097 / 0.994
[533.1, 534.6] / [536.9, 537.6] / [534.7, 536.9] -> -0.236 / 0.883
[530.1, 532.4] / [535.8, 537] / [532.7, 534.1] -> 0.194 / 0.956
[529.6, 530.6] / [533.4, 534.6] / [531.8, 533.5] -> 0.069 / 0.885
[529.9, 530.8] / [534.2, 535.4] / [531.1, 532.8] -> -0.039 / 0.908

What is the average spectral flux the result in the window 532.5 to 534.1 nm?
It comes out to 0.81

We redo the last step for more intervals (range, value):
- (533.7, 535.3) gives 0.93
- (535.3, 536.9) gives 0.98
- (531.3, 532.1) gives 0.987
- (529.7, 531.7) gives 0.91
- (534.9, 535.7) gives 1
